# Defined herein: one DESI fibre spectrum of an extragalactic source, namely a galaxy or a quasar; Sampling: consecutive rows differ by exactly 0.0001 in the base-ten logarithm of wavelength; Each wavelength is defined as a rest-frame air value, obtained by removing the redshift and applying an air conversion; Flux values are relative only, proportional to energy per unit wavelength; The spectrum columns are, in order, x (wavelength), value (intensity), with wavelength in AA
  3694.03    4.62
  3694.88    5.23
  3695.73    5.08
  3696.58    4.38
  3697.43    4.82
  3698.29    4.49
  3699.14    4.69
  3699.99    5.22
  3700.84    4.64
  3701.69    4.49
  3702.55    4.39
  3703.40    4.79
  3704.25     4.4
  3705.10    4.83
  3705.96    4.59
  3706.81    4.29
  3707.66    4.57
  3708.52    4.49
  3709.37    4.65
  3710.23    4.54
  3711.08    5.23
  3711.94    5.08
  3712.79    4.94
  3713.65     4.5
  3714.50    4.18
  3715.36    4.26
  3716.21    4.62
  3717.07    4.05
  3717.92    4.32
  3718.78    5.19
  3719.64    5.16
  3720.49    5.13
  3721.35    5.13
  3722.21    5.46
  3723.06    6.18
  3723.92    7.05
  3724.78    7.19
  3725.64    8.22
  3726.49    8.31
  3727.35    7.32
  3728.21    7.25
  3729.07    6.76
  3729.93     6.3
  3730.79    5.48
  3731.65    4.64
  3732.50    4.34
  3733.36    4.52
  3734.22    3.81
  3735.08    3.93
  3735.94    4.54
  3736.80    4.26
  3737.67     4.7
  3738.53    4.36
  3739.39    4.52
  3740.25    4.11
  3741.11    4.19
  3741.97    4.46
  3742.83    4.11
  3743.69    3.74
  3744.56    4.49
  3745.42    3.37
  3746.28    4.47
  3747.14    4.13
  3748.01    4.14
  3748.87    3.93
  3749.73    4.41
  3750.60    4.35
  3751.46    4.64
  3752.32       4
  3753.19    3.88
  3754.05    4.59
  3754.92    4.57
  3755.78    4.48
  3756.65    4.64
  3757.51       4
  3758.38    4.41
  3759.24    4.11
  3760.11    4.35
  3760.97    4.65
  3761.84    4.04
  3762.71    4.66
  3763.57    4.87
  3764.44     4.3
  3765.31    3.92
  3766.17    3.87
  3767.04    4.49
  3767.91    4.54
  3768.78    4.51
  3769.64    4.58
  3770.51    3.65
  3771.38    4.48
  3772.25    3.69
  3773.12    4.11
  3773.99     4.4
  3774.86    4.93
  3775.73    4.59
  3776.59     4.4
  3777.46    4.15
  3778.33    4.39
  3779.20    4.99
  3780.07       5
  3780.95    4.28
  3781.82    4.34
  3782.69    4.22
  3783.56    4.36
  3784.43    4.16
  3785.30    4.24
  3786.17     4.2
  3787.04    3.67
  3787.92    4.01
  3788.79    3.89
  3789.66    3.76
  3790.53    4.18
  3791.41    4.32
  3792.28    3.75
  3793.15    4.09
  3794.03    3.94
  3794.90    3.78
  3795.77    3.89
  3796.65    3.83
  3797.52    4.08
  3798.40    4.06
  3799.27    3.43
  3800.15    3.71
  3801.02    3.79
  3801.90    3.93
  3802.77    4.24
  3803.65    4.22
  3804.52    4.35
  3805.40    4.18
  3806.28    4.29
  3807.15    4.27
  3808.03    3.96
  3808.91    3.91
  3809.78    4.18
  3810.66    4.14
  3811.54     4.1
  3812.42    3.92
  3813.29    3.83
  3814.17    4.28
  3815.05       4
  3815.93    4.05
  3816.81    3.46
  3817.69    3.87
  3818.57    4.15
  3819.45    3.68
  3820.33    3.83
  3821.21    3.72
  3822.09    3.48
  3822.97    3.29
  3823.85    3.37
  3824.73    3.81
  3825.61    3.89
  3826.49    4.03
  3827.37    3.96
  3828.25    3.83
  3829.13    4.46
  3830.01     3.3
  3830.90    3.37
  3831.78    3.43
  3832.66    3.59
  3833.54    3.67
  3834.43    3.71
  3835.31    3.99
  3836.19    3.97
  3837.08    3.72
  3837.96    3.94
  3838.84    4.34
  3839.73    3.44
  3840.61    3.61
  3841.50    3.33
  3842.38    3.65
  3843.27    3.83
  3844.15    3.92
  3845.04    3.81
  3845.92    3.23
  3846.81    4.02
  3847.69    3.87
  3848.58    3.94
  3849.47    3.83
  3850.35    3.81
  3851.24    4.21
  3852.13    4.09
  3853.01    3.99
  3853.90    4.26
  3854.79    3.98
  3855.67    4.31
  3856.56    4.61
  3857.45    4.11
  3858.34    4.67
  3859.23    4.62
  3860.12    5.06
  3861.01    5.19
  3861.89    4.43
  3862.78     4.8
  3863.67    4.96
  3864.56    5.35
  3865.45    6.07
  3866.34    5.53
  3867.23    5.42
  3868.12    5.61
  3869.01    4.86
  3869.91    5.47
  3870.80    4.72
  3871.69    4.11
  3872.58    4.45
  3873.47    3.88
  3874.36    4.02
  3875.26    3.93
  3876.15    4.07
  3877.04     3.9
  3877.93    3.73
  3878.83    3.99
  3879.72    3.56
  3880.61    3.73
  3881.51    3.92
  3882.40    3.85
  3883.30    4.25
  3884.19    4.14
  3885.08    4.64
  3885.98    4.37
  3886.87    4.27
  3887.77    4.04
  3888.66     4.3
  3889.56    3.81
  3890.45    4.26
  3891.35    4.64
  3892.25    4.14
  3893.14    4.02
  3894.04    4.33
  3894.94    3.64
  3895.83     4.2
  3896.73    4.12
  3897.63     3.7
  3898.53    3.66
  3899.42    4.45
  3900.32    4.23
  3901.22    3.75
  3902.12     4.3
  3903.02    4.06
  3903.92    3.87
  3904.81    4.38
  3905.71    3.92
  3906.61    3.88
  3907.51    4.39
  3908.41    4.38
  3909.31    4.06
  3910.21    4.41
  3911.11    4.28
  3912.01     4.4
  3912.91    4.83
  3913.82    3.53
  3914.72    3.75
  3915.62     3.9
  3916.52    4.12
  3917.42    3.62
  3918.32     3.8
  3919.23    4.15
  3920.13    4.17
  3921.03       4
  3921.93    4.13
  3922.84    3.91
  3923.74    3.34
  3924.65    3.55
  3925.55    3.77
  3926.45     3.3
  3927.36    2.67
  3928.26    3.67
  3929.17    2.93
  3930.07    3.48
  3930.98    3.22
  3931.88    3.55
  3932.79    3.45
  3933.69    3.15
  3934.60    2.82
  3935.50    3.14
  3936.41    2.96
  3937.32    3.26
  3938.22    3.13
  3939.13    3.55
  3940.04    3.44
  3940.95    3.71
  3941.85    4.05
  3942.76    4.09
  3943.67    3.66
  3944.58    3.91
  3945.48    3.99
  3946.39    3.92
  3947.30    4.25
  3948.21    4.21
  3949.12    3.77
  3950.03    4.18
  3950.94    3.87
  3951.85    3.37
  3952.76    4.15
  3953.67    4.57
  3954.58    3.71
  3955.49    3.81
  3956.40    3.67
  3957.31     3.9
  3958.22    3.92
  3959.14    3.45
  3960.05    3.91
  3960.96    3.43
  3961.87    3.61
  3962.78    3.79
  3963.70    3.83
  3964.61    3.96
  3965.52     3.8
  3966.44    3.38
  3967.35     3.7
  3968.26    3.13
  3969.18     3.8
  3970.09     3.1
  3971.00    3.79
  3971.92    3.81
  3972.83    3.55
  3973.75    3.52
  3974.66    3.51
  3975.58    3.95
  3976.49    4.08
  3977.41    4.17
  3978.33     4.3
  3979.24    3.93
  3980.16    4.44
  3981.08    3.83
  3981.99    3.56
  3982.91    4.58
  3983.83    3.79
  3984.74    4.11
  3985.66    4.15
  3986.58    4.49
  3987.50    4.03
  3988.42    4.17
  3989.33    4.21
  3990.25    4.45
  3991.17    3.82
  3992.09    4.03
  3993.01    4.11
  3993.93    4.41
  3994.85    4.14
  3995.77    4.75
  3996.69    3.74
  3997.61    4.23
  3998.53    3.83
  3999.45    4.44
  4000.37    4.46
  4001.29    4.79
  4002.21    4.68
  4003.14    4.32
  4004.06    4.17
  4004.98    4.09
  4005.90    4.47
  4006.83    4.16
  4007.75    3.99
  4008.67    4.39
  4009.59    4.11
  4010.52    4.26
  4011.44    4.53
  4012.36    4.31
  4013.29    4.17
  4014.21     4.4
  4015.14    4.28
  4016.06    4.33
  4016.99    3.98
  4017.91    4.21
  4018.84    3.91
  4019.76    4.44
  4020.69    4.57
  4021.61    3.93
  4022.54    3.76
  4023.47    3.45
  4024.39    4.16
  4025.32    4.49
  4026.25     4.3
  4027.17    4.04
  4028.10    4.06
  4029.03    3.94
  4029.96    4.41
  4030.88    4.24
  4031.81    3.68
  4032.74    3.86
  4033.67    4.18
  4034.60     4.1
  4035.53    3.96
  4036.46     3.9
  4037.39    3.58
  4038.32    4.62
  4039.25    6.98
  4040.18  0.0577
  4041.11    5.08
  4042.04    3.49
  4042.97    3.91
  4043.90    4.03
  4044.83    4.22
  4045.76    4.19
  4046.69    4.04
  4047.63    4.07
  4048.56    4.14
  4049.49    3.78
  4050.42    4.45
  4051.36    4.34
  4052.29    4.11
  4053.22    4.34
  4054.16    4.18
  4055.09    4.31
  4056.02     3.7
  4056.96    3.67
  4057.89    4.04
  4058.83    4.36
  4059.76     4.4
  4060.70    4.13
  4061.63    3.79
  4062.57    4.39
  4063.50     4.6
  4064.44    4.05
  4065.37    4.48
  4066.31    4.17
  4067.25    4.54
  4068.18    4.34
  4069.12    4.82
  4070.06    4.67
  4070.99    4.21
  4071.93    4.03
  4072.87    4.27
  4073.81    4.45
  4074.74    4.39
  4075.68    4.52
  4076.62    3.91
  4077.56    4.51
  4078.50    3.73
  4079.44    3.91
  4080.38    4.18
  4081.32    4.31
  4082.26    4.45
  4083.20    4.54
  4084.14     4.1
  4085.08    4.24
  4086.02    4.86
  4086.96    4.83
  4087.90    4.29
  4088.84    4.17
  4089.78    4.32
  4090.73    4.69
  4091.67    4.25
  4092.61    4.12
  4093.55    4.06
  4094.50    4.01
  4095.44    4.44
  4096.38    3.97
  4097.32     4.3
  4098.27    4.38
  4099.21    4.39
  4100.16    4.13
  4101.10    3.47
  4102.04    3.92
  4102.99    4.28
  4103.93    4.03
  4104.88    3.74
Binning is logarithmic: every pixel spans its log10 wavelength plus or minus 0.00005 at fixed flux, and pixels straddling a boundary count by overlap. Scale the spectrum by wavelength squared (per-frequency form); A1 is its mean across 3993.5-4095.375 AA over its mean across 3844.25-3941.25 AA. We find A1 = 1.12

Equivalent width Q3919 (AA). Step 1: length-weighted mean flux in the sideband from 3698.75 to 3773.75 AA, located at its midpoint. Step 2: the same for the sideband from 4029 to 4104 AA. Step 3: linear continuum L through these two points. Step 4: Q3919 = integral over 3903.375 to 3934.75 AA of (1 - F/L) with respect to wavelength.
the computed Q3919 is 4.4 AA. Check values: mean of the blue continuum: 4.73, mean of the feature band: 3.8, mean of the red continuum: 4.19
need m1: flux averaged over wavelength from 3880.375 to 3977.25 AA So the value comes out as 3.84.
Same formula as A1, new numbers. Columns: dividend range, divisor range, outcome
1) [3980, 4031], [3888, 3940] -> 1.15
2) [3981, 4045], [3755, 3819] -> 1.12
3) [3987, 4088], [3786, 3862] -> 1.18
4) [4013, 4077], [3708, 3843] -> 1.10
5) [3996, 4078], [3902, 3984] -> 1.16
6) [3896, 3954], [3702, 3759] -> 0.87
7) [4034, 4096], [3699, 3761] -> 1.04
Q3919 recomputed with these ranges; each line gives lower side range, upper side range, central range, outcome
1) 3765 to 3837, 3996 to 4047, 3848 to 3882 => -3.2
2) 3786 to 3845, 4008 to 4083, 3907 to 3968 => 4.1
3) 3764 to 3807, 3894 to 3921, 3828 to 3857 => 1.9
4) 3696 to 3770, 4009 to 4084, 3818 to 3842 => 4.4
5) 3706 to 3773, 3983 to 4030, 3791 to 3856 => 9.8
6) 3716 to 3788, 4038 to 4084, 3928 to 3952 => 4.4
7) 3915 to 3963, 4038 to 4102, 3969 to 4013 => -2.5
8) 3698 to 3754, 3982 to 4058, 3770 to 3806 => 4.4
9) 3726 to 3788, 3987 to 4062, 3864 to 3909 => 0.6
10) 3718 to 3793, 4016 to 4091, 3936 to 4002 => 6.2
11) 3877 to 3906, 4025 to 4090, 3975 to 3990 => 0.1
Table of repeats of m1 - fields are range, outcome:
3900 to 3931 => 3.9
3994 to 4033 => 4.21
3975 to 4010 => 4.19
